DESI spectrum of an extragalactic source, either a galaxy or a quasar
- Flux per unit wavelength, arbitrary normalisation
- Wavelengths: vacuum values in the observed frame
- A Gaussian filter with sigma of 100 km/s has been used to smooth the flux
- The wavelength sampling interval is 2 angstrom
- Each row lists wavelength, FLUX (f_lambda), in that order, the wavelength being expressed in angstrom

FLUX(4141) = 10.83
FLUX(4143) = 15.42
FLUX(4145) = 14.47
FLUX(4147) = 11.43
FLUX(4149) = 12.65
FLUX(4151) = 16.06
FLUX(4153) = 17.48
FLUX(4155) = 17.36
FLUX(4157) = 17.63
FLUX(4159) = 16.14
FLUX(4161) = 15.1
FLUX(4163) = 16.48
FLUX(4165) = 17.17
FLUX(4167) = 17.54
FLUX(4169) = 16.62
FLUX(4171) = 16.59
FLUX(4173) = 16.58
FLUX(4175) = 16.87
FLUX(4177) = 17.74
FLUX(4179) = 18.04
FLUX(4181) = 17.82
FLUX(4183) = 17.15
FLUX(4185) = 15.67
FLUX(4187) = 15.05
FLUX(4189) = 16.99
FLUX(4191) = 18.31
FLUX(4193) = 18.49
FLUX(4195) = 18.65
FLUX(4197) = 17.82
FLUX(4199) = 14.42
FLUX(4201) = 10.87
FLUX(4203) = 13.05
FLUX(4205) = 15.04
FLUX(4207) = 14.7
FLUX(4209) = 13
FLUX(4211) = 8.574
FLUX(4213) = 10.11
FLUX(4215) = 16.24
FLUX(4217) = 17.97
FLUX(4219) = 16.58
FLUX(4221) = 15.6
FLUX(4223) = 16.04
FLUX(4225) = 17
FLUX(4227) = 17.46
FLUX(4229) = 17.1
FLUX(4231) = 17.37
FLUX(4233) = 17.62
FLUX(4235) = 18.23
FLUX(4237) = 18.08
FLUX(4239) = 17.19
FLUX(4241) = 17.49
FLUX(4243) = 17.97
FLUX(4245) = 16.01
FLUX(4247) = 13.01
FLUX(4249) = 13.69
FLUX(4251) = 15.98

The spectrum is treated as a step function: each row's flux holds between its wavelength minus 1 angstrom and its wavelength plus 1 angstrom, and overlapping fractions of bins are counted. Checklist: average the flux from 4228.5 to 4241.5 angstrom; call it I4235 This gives 17.6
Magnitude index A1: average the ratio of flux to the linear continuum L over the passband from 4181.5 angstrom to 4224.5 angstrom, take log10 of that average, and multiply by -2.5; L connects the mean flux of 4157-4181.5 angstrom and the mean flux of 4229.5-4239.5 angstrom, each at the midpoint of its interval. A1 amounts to 0.13 mag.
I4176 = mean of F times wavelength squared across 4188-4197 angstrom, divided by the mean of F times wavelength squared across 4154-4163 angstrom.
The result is 1.11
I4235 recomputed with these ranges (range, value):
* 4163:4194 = 17.1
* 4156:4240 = 16.2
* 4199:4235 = 15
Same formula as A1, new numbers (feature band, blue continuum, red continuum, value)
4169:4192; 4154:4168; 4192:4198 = 0.04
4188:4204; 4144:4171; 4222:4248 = 0.02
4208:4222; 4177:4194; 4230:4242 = 0.24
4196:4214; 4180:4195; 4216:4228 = 0.28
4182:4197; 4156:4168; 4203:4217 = -0.17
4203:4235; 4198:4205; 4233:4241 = 0.00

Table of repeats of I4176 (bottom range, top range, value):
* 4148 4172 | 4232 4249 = 1.06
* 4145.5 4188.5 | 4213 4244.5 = 1.07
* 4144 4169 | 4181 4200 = 1.09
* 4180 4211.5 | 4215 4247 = 1.12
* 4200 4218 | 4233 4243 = 1.35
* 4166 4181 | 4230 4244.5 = 1.06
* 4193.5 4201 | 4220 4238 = 1.07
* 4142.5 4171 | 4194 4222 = 0.93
